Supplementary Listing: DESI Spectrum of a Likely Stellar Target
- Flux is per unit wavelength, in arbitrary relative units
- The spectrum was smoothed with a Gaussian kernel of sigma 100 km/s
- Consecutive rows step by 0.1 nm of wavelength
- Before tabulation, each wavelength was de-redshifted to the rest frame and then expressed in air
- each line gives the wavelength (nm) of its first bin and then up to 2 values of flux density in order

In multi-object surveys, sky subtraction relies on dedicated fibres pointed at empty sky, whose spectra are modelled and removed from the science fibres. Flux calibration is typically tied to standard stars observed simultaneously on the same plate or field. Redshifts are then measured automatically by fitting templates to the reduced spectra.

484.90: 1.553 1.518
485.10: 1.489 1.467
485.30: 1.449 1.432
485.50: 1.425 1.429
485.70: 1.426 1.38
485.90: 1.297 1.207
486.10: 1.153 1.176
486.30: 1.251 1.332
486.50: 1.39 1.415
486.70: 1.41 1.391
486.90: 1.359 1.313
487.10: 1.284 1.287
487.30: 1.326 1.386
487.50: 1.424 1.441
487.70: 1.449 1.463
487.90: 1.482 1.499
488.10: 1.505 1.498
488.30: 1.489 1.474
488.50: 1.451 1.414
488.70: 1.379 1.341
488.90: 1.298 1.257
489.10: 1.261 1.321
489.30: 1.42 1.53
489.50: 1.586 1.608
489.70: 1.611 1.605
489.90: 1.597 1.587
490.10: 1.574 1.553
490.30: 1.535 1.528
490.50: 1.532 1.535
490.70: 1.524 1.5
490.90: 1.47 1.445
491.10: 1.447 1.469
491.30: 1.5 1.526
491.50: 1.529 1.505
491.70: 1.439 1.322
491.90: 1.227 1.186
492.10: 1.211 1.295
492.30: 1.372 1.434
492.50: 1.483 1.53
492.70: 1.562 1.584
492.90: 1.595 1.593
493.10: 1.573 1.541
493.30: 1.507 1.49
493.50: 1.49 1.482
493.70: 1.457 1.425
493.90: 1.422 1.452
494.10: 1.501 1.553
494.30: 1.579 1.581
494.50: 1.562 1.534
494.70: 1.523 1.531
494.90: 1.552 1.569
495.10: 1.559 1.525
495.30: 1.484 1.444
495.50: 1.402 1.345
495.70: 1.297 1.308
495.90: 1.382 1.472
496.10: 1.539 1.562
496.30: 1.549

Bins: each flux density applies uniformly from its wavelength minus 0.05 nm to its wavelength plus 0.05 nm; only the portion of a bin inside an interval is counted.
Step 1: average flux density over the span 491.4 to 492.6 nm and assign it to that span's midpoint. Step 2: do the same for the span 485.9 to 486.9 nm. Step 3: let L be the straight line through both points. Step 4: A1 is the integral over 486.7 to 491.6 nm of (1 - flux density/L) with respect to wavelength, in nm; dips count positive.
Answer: -0.428 nm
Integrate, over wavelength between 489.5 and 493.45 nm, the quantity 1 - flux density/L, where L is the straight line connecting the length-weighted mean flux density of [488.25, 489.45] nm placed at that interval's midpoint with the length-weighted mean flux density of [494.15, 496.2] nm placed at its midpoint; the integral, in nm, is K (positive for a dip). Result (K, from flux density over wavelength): -0.18 nm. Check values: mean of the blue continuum 1.39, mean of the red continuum 1.49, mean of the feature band 1.49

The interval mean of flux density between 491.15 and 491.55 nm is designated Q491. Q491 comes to 1.51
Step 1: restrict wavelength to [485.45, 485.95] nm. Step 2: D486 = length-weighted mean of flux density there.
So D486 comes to 1.39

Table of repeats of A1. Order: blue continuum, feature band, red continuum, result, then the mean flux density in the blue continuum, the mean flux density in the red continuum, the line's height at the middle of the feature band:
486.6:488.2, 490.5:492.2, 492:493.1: 0.02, 1.4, 1.46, 1.45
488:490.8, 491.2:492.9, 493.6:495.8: 0.07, 1.48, 1.49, 1.48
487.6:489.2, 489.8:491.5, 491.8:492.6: -0.20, 1.42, 1.33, 1.36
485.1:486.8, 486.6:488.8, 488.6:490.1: -0.01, 1.36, 1.46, 1.41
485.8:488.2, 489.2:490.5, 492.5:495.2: -0.11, 1.36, 1.53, 1.43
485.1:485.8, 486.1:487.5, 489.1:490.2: 0.13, 1.44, 1.53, 1.47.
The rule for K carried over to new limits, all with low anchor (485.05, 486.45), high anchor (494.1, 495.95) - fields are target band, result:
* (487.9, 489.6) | -0.04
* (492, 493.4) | -0.02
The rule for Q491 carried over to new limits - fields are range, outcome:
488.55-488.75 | 1.4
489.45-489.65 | 1.6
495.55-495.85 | 1.32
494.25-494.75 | 1.56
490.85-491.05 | 1.46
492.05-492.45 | 1.33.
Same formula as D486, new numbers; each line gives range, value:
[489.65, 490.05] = 1.6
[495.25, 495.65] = 1.42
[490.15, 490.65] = 1.54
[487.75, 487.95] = 1.47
